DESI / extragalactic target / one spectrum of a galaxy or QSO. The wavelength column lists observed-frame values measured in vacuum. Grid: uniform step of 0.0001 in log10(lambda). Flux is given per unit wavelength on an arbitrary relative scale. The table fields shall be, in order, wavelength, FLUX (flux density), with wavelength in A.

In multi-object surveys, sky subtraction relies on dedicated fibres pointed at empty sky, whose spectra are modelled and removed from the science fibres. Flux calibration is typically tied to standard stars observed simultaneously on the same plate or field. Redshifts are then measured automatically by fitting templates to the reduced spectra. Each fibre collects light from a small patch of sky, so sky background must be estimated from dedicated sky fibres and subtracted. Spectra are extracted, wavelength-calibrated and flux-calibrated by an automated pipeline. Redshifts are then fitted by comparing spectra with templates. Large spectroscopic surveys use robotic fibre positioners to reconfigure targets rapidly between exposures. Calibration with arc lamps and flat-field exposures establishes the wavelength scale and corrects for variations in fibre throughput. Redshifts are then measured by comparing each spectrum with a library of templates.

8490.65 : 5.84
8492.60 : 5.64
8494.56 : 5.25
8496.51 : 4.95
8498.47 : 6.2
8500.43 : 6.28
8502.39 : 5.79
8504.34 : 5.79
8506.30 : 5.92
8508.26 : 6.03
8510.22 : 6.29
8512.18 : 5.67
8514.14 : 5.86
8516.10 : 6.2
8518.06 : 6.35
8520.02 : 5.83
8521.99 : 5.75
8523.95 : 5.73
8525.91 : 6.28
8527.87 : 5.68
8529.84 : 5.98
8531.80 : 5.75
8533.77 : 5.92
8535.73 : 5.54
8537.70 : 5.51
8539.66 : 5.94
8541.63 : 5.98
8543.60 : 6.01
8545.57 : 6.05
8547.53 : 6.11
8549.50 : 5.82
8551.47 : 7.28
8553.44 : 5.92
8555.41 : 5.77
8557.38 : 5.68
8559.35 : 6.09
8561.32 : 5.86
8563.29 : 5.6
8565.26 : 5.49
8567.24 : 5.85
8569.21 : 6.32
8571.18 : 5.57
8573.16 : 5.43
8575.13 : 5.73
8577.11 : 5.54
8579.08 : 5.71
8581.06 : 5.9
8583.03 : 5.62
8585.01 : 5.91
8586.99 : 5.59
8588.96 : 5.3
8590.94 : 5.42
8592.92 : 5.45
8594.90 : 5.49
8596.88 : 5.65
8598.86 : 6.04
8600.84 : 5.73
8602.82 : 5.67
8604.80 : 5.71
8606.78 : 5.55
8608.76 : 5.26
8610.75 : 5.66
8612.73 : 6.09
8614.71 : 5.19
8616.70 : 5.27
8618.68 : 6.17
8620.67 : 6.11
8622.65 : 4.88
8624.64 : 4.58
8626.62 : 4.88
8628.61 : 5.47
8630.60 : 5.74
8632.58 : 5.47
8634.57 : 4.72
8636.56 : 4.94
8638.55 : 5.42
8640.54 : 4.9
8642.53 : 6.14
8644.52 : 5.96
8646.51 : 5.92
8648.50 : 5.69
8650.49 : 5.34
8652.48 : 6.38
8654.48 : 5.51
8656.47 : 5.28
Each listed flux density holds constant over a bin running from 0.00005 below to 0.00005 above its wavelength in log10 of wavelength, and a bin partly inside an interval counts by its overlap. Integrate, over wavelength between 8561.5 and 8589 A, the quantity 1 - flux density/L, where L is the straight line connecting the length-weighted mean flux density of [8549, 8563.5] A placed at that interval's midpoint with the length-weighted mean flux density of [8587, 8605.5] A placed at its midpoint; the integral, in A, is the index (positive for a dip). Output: 0.6 A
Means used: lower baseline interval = 6.03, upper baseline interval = 5.61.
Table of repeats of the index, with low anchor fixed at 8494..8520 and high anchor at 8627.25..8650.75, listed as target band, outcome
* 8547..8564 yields -0.82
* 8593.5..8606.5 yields -0.23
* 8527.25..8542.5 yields 0.05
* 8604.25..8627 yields 0.38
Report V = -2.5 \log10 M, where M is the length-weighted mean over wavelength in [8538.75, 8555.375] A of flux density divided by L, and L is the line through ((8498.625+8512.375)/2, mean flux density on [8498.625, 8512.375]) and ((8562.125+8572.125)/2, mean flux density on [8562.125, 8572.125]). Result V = -0.05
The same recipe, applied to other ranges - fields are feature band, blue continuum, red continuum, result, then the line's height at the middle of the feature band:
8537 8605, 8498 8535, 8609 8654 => -0.01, 5.74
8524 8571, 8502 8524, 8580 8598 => -0.03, 5.79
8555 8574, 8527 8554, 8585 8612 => 0.01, 5.81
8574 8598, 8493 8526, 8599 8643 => -0.01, 5.58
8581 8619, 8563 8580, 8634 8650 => 0.00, 5.61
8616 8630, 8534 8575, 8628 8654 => 0.05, 5.62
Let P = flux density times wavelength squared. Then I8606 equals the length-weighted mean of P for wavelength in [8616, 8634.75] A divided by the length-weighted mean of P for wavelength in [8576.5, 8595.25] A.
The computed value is 0.97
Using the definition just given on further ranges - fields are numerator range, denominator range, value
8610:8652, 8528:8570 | 0.94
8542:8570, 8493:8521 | 1.03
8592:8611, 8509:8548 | 0.97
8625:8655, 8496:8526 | 0.95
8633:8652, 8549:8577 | 0.95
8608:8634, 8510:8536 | 0.94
